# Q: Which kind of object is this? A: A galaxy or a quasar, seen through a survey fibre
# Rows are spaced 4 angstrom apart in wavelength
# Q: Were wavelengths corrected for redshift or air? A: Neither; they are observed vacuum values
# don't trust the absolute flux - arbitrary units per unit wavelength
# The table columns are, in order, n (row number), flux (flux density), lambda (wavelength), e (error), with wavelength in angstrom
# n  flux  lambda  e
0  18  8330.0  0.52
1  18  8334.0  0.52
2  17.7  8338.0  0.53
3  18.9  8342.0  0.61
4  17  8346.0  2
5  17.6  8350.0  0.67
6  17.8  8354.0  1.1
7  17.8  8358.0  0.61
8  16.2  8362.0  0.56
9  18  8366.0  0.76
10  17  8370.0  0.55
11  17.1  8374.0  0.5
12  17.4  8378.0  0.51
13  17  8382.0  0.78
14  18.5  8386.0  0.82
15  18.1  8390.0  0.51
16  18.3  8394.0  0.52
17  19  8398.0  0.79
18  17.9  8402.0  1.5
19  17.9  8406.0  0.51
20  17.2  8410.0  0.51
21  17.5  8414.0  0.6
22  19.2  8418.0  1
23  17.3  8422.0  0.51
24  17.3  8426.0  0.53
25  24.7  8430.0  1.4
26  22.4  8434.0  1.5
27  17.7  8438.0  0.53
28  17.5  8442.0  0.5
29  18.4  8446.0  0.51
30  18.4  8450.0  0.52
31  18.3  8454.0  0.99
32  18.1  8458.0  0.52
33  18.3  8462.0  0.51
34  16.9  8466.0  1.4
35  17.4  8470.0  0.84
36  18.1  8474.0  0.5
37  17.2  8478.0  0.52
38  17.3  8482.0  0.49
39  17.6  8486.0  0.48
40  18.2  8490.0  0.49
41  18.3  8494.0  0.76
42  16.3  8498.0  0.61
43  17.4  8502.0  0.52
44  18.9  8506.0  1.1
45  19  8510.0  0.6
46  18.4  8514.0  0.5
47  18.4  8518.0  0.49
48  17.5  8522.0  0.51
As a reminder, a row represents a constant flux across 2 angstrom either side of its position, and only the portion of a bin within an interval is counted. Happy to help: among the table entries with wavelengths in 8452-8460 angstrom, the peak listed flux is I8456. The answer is 18.3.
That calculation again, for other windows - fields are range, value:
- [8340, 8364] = 18.9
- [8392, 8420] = 19.2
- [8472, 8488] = 18.1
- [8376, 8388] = 18.5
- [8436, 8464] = 18.4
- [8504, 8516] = 19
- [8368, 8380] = 17.4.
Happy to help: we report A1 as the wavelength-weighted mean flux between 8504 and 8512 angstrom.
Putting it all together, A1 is 18.9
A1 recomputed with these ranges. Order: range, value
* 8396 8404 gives 18.4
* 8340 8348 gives 17.9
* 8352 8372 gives 17.4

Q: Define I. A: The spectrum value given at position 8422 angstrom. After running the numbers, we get 17.3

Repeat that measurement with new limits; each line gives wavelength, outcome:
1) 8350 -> 17.6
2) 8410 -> 17.2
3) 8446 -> 18.4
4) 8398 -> 19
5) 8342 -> 18.9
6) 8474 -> 18.1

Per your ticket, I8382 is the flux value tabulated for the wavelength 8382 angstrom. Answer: 17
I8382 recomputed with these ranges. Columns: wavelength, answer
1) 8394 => 18.3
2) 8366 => 18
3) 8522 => 17.5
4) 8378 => 17.4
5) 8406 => 17.9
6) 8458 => 18.1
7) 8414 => 17.5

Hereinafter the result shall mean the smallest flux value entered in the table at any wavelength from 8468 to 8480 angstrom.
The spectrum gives 17.2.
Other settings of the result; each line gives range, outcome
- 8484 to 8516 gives 16.3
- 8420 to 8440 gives 17.3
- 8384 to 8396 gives 18.1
